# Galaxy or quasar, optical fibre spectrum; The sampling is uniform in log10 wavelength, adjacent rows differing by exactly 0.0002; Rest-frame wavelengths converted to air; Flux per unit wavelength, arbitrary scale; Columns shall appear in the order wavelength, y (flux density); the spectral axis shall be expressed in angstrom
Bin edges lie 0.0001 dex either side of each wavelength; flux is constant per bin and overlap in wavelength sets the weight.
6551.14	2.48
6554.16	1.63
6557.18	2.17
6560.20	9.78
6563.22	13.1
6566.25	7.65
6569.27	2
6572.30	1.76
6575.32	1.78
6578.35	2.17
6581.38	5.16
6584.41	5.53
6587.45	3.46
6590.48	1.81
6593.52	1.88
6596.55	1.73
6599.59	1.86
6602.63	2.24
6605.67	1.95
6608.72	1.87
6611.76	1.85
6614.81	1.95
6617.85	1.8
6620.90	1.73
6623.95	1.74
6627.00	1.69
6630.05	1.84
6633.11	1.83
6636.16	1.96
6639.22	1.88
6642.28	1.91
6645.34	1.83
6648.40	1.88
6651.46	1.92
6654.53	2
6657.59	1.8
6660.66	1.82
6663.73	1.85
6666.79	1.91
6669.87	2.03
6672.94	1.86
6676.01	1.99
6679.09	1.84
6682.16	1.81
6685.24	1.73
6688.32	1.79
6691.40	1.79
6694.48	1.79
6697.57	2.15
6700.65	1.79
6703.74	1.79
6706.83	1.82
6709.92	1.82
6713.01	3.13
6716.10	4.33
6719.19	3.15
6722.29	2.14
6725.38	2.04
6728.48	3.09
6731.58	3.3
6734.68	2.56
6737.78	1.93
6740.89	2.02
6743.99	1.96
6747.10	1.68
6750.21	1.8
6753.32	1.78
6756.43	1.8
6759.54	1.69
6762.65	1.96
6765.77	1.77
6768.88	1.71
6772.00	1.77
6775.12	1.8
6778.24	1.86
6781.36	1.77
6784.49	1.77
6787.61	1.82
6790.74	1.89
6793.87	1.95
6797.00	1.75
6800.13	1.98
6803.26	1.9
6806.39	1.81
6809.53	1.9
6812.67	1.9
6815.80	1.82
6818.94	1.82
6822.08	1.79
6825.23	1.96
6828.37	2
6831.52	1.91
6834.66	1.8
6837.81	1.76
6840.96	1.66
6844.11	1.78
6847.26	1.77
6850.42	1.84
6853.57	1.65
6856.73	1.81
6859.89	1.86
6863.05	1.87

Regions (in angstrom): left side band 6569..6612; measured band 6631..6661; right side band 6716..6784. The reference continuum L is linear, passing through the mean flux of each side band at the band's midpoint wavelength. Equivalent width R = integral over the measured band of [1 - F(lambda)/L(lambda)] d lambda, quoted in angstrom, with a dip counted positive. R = 6.1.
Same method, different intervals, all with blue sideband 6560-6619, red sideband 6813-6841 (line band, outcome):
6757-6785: 5.43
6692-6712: 5.90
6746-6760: 3.50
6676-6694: 6.36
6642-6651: 3.48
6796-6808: 0.89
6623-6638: 6.38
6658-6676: 6.29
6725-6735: -1.44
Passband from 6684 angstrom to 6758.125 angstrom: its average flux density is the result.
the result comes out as 2.22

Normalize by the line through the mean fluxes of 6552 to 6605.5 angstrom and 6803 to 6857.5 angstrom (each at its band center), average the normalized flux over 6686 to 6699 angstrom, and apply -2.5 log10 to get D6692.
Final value 0.48 mag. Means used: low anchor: 3.8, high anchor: 1.83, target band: 1.87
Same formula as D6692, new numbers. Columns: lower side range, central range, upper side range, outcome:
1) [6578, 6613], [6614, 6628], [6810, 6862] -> 0.396 mag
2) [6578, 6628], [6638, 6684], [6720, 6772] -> 0.197 mag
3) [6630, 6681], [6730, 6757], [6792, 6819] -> -0.121 mag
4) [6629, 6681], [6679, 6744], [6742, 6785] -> -0.233 mag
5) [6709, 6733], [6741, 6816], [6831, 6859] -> 0.275 mag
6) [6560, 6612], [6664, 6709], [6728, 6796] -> 0.396 mag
